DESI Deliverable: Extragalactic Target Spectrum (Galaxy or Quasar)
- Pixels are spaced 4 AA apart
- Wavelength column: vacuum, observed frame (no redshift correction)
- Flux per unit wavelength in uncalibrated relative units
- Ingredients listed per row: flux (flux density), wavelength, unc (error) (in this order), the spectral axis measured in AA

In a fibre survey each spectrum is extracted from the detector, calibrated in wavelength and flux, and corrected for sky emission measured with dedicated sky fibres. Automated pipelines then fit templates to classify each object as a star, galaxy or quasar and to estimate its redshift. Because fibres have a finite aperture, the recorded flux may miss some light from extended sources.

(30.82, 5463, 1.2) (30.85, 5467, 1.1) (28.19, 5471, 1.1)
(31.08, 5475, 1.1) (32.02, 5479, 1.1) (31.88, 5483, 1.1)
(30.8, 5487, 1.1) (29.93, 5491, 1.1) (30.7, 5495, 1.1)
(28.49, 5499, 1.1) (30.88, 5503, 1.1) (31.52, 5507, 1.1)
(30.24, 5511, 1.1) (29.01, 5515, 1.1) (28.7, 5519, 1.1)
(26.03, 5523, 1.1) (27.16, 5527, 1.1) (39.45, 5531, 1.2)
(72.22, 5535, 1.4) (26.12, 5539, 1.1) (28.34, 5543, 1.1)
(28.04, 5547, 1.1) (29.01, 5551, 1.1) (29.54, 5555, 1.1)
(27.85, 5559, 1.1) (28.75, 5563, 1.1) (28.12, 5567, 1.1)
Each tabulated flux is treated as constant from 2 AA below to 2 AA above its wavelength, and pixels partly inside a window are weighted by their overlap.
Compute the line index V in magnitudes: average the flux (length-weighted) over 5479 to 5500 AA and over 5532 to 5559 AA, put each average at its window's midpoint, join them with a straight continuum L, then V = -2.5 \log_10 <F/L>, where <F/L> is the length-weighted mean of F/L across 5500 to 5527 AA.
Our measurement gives 0.12 mag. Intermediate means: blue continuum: 30.6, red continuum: 35.1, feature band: 29.2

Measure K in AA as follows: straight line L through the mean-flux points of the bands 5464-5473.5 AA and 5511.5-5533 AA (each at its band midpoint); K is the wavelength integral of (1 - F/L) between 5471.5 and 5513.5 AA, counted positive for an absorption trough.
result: -1.1 AA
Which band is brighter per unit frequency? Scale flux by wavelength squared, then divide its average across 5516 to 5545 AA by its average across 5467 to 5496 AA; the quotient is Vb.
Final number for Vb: 1.17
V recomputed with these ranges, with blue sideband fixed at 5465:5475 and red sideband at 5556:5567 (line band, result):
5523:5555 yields -0.206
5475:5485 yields -0.074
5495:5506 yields -0.025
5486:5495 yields -0.032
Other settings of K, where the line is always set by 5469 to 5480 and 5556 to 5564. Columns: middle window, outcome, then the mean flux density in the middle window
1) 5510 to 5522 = 0.2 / 29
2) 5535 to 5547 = -2.5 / 34.9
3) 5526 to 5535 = -4.2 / 42.6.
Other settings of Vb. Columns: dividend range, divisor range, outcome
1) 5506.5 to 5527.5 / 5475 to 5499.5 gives 0.94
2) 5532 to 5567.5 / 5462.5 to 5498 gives 1.12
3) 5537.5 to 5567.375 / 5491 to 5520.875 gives 0.96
